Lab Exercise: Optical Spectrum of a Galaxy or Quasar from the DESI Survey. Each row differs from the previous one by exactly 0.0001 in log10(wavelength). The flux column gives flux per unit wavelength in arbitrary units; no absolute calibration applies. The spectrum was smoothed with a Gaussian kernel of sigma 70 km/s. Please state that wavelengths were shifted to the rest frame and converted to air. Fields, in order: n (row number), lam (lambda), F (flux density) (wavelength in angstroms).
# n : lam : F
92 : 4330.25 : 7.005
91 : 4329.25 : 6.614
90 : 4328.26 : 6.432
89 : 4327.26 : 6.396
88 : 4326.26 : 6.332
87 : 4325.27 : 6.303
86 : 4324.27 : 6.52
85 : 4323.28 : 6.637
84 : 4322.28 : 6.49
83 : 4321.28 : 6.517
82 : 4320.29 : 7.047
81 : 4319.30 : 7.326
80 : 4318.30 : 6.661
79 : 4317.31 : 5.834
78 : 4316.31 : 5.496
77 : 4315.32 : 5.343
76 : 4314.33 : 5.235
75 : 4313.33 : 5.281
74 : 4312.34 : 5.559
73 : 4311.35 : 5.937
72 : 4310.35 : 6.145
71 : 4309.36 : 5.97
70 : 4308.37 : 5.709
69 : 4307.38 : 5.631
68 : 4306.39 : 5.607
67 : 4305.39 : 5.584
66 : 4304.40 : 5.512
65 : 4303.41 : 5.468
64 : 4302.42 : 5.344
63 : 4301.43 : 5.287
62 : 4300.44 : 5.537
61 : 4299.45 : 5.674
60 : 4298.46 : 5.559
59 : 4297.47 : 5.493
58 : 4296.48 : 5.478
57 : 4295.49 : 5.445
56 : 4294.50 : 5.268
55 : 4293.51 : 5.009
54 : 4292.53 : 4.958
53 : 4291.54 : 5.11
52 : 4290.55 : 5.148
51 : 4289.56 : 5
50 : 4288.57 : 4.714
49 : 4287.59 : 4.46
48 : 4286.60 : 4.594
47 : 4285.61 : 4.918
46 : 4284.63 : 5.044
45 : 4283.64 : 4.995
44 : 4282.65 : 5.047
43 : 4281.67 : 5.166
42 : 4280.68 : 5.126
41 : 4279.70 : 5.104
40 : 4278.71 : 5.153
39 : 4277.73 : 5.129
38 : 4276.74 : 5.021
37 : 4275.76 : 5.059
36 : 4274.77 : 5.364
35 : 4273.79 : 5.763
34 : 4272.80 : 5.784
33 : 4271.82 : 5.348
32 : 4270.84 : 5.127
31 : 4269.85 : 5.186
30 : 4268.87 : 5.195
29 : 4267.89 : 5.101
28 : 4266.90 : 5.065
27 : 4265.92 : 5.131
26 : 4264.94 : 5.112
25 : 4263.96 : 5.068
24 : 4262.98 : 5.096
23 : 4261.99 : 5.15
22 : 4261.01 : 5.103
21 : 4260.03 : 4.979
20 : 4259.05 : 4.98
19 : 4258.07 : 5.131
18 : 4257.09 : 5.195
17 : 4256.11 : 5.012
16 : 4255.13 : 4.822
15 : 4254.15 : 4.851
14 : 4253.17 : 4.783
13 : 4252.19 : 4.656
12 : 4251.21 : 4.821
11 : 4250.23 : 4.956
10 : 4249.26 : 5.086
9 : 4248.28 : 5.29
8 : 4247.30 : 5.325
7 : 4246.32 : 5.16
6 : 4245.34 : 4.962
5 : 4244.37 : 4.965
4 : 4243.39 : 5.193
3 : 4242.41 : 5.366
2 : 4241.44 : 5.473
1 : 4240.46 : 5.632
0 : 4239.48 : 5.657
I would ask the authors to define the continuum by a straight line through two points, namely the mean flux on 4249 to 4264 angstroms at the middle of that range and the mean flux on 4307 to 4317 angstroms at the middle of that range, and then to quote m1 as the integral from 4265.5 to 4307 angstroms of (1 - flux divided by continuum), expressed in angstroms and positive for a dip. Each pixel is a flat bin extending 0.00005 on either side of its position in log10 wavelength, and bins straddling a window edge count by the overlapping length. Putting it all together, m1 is 0.9 angstroms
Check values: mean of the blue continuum 4.98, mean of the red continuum 5.63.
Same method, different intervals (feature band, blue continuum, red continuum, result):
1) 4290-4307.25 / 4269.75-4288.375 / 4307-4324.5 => 0.7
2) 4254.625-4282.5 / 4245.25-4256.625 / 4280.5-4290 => -1.3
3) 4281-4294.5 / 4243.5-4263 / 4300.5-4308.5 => 1.0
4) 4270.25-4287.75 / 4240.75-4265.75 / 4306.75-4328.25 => 1.1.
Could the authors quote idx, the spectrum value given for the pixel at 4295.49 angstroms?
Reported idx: 5.445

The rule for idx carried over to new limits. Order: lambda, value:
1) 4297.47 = 5.493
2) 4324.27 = 6.52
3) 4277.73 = 5.129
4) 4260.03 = 4.979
